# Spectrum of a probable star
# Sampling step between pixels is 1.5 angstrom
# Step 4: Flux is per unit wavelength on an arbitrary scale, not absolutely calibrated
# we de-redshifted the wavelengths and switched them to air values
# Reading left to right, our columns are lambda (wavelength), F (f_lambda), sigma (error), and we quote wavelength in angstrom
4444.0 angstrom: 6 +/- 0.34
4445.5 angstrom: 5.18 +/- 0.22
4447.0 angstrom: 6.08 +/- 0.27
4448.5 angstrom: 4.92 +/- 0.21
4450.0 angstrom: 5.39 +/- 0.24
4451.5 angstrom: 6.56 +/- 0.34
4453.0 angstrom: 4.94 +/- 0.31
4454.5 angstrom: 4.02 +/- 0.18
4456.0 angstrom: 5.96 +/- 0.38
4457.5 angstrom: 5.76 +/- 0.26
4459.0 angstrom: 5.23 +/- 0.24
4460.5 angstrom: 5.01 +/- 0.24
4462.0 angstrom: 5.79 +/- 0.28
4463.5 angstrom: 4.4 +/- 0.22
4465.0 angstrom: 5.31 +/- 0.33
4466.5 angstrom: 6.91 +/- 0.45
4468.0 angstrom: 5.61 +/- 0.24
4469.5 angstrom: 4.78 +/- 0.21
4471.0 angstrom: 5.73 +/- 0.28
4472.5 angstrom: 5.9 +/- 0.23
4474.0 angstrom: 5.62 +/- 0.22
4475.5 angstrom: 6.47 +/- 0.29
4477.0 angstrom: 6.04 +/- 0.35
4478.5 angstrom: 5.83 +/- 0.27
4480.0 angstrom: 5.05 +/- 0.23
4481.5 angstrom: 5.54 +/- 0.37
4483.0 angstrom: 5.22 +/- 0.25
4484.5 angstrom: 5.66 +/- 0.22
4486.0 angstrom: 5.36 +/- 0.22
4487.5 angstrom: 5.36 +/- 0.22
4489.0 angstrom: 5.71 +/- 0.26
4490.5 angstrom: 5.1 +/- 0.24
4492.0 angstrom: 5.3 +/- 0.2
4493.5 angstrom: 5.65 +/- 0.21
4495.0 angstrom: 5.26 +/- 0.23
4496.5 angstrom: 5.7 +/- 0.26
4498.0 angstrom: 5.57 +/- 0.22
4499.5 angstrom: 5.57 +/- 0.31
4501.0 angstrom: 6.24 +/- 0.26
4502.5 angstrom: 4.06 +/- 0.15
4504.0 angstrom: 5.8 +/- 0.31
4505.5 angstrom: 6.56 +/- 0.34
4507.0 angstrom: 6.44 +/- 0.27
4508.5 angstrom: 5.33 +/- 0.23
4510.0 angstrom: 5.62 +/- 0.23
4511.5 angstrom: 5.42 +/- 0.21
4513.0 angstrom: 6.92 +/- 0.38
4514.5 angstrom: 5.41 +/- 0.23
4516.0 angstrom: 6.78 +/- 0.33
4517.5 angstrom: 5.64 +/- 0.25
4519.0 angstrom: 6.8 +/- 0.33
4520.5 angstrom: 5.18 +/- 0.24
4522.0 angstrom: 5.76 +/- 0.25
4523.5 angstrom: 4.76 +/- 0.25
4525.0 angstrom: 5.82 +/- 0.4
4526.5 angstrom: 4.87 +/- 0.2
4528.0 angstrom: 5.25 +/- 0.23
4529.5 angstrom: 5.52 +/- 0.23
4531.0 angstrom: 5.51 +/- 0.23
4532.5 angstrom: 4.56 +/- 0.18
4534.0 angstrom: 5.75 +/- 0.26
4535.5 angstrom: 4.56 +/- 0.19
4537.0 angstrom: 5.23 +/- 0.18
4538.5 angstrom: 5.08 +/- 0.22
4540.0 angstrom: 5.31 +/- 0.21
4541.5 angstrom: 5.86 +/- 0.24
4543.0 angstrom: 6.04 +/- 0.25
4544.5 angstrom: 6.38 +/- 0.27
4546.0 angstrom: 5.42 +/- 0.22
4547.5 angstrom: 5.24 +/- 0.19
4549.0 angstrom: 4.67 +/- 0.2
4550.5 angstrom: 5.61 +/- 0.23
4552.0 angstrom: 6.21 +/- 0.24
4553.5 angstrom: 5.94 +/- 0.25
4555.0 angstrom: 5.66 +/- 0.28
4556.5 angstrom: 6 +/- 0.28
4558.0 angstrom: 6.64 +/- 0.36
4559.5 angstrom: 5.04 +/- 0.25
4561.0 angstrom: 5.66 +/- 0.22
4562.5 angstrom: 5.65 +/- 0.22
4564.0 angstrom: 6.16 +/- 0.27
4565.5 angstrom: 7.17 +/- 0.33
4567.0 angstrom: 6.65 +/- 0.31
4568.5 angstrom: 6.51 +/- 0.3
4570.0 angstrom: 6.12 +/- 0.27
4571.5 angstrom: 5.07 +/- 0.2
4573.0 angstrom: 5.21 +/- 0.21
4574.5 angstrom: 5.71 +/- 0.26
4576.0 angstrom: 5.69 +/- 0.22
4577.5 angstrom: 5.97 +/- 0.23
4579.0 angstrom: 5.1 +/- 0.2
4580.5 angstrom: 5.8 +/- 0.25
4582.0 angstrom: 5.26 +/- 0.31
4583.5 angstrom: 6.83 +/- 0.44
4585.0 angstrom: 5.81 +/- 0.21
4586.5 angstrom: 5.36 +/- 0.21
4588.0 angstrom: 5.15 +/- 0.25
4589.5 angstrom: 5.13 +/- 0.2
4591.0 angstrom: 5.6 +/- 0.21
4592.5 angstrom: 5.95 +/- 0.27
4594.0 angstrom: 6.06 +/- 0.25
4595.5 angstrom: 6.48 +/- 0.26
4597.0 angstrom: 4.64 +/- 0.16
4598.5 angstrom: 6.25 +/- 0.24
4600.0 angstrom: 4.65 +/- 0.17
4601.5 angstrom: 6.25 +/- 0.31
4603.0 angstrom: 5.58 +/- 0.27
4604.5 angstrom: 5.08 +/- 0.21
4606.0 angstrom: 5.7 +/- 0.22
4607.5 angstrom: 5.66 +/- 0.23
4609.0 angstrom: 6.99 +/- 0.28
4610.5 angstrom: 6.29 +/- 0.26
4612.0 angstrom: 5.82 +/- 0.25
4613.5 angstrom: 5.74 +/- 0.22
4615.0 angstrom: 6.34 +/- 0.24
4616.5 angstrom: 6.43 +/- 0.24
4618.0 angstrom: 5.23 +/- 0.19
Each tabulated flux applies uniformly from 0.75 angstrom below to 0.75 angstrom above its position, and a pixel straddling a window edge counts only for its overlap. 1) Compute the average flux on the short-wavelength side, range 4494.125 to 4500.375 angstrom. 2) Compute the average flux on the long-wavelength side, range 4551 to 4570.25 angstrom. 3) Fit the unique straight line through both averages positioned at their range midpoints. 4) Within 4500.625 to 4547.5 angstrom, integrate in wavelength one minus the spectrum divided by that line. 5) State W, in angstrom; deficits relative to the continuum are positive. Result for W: 1.4 angstrom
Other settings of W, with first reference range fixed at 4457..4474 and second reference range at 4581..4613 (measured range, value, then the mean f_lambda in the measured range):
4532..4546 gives 0.49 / 5.43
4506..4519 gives -0.99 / 6.01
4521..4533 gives 0.73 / 5.27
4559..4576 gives -0.67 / 5.91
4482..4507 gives 0.06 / 5.54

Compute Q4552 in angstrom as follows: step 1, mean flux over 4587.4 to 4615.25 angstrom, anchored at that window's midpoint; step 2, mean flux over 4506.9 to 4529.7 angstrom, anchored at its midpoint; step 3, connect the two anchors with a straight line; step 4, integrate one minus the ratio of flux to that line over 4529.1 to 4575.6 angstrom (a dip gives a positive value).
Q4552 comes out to 0.3 angstrom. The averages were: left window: 5.7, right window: 5.75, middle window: 5.68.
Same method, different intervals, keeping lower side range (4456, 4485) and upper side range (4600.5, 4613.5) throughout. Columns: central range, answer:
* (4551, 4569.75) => -1.0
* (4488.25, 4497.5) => 0.3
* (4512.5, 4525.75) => -0.4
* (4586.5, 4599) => 0.5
